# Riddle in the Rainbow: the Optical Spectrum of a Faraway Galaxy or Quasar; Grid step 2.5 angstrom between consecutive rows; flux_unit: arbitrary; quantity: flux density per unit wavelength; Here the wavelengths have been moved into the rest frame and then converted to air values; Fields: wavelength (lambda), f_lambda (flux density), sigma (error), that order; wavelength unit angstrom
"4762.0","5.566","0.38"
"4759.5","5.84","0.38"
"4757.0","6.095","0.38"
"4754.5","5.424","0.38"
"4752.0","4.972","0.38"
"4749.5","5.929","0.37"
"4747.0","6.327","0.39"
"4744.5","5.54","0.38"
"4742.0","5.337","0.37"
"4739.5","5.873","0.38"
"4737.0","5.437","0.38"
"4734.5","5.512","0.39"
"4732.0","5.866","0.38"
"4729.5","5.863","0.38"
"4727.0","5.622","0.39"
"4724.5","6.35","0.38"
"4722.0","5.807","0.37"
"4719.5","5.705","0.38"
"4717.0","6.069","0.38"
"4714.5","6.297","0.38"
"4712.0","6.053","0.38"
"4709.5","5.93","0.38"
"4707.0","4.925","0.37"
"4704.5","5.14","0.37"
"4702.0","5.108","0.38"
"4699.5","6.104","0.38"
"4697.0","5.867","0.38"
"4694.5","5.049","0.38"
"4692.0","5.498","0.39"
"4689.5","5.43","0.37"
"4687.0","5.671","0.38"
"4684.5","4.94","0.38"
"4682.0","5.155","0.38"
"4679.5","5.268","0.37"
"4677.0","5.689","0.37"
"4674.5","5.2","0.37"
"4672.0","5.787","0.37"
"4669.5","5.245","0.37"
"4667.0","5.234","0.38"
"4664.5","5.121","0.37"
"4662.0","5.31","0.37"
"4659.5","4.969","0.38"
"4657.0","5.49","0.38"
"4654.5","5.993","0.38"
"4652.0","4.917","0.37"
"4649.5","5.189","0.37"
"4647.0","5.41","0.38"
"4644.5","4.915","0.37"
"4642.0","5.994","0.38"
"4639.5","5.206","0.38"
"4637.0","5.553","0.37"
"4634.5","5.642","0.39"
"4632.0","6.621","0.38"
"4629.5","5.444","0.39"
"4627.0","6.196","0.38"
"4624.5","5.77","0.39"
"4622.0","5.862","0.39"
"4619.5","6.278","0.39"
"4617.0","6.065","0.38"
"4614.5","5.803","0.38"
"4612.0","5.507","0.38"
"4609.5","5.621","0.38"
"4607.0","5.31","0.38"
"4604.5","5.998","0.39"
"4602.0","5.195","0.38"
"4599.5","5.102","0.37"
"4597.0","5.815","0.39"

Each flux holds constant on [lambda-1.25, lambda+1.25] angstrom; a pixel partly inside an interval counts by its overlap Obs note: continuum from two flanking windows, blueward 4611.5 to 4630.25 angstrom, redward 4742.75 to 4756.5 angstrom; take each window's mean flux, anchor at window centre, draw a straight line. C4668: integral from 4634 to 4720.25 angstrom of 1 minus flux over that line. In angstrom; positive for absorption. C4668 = 4.9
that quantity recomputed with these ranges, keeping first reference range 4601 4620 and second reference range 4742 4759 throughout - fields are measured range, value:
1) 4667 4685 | 1.2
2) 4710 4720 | -0.6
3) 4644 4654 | 0.9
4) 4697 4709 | 0.6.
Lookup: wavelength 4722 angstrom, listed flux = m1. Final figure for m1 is 5.807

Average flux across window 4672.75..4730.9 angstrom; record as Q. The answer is 5.6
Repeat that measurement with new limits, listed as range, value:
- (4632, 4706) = 5.4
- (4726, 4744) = 5.64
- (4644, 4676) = 5.3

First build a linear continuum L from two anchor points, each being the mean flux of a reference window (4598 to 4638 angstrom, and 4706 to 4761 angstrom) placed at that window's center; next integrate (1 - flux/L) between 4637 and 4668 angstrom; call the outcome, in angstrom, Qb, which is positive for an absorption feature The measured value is 2.3 angstrom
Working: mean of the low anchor 5.75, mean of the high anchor 5.77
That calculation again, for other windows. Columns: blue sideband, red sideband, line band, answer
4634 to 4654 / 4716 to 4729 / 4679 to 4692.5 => 0.8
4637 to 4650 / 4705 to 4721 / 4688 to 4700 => 0.3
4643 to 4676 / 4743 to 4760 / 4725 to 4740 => -0.2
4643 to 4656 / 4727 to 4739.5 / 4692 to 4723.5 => -0.6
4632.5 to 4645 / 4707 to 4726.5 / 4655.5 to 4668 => 1.0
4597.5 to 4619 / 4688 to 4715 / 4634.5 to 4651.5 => 0.7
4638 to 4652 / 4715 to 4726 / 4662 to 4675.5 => 0.5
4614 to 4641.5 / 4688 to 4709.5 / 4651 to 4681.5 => 1.5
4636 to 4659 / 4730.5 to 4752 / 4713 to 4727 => -1.0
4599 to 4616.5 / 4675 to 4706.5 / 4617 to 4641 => -1.5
